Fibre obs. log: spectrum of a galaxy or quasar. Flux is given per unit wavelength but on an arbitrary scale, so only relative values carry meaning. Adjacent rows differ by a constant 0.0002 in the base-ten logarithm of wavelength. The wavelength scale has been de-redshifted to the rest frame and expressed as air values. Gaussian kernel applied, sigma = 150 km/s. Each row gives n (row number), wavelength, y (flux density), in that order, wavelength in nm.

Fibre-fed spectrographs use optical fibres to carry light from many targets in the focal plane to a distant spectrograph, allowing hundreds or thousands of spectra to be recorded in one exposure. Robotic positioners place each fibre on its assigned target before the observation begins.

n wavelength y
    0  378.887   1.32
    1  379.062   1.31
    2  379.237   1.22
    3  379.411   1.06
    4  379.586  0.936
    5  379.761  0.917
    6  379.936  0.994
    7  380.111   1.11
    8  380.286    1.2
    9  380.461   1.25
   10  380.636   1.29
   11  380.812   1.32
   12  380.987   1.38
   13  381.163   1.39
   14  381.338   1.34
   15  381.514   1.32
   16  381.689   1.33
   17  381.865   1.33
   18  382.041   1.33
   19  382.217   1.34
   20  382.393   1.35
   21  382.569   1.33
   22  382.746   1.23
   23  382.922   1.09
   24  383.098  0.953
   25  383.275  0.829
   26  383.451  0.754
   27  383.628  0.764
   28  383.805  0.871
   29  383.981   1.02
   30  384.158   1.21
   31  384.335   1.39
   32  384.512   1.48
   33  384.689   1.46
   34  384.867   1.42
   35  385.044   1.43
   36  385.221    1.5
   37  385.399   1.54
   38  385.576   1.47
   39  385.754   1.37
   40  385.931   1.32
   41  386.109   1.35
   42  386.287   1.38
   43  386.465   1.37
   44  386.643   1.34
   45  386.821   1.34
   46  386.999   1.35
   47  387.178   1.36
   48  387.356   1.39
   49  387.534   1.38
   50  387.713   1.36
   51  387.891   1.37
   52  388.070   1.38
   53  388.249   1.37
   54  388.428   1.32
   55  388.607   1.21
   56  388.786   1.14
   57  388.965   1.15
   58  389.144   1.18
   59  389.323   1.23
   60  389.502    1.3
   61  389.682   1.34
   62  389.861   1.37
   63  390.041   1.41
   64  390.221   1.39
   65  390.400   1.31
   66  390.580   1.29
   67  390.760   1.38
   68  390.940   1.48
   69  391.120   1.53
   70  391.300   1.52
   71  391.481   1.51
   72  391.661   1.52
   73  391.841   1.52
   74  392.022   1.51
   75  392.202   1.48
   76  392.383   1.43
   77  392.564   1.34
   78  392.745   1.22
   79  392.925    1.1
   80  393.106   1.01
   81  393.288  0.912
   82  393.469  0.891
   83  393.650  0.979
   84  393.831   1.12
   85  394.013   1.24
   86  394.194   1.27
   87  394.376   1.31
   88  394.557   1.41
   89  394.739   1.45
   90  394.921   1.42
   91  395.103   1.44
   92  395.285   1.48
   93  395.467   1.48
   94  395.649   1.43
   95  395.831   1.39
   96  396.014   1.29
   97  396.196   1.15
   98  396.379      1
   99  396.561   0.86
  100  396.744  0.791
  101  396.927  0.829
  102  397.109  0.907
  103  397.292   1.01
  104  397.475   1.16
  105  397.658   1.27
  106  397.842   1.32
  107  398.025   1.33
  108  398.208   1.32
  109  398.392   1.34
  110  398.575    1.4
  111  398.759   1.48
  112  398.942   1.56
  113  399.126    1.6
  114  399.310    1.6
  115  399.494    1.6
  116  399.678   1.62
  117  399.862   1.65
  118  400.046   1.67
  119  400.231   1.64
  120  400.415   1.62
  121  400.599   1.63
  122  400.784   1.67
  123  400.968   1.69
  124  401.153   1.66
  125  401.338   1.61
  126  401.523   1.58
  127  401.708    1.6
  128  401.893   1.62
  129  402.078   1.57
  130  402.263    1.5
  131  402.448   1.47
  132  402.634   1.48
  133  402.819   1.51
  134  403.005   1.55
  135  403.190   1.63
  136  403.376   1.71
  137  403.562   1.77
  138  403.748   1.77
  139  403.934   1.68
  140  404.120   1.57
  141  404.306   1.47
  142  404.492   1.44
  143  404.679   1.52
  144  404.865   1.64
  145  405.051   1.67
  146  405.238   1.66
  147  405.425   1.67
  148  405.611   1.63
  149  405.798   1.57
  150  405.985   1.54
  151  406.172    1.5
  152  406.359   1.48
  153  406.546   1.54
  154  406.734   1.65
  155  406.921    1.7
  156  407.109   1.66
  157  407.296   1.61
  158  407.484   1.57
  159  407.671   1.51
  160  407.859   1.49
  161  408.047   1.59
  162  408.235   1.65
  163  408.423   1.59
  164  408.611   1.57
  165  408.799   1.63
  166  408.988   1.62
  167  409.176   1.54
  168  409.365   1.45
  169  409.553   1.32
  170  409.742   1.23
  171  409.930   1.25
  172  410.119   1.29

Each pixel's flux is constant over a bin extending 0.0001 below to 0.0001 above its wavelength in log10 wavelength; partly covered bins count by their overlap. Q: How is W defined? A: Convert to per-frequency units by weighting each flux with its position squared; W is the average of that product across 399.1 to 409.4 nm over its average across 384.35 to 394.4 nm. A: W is 1.29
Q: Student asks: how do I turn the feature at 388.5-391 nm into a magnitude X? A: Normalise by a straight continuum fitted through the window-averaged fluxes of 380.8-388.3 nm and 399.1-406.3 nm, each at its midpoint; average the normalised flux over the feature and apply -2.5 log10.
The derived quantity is 0.07 mag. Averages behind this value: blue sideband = 1.29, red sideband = 1.6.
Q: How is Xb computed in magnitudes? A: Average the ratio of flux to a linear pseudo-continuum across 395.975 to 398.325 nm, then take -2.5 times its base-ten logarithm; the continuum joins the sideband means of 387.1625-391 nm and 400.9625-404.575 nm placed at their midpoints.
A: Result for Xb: 0.33 mag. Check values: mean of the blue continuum 1.32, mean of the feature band 1.09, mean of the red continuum 1.59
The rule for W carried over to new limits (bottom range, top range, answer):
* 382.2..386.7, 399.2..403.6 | 1.40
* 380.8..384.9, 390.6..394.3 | 1.12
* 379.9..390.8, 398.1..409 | 1.35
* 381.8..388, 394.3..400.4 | 1.12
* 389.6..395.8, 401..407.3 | 1.26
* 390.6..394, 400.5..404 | 1.31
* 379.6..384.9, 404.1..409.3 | 1.50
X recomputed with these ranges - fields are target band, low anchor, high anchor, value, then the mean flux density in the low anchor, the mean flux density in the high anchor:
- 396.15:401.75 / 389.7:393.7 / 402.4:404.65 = 0.07 mag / 1.33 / 1.59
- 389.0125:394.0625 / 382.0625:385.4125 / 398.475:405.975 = 0.05 mag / 1.2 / 1.6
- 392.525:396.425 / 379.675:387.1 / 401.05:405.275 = 0.16 mag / 1.26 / 1.59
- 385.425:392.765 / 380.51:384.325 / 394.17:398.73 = -0.13 mag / 1.18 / 1.24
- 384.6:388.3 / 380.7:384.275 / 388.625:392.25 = -0.10 mag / 1.18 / 1.37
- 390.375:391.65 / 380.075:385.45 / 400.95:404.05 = -0.04 mag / 1.24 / 1.61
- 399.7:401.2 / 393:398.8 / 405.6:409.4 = -0.22 mag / 1.21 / 1.58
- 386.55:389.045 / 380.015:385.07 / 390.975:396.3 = -0.04 mag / 1.22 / 1.32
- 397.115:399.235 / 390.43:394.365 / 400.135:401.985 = 0.15 mag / 1.3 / 1.63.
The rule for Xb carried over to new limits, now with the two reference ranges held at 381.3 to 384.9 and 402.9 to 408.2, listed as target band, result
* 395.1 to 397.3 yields 0.23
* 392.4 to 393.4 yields 0.20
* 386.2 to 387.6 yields -0.09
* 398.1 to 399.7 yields -0.01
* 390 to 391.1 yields -0.05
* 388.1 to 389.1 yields 0.04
